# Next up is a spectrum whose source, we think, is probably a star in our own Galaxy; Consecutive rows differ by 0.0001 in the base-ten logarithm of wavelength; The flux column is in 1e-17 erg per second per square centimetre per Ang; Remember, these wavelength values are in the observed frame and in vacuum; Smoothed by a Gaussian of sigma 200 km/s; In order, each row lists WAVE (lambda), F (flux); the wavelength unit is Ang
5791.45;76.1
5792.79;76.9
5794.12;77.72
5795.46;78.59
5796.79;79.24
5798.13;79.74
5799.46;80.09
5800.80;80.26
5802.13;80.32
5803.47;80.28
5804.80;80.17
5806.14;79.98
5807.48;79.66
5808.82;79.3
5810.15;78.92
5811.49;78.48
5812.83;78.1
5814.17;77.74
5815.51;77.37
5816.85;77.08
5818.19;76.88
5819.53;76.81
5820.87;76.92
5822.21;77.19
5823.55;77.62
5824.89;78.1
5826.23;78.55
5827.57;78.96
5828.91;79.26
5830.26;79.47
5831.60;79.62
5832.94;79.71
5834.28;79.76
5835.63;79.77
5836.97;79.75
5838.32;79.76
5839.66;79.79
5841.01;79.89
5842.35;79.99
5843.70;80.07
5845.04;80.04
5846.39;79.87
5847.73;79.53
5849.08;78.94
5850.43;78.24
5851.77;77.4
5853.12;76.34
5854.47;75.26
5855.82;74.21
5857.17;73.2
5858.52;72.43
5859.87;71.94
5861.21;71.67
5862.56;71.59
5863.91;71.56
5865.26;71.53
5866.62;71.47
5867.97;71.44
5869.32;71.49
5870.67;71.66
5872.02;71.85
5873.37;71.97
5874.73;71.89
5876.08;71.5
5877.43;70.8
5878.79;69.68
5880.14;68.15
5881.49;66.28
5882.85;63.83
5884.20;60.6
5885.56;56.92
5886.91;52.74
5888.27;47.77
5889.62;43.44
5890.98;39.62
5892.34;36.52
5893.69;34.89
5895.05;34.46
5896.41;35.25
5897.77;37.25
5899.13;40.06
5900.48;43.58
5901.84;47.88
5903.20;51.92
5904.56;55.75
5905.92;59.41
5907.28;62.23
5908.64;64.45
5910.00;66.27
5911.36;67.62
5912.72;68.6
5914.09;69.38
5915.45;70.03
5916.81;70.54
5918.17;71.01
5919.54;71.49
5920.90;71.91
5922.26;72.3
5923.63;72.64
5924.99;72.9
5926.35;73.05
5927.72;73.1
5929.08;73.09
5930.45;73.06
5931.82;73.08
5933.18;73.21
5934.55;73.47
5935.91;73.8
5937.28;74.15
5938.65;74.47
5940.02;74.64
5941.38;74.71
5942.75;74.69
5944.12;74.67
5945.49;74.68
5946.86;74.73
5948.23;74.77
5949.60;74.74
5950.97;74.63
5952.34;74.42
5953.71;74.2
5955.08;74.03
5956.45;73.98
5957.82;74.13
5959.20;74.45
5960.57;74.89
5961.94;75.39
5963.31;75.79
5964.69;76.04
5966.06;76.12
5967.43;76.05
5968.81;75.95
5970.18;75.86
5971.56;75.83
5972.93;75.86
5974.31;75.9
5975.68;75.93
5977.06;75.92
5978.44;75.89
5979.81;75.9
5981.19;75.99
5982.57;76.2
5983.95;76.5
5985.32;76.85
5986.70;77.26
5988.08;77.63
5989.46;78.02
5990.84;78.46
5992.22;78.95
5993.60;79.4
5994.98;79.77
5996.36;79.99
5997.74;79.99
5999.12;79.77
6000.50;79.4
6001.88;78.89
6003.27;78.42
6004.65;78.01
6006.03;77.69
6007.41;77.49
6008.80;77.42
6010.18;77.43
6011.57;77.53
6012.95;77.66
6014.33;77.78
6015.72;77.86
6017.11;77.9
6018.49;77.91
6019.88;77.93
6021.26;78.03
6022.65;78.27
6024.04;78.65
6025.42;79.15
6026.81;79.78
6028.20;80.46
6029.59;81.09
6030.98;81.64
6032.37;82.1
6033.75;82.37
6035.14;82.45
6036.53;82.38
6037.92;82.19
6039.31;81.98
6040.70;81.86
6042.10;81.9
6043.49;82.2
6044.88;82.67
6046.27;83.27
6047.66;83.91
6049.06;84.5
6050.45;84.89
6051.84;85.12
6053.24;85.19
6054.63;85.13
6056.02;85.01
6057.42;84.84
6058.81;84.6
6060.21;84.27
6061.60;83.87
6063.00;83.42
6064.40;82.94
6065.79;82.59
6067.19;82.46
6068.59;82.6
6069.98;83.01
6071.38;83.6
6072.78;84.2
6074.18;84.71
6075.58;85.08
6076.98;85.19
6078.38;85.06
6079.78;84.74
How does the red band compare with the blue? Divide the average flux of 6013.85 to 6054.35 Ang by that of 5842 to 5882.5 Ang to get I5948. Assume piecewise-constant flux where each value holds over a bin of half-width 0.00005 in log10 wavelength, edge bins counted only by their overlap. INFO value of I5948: 1.10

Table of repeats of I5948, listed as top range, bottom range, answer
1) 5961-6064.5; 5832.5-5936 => 1.19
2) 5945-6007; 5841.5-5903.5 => 1.20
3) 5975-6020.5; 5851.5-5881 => 1.08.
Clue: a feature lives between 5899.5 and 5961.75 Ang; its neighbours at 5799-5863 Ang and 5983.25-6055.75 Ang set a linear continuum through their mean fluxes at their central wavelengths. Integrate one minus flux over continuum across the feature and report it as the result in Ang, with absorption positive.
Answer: 7.2 Ang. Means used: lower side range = 78.1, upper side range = 80.1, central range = 70.1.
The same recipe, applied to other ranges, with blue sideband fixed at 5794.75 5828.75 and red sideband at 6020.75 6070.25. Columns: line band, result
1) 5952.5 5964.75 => 0.97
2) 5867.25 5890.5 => 4.42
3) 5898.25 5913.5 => 4.44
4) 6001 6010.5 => 0.46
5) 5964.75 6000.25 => 1.87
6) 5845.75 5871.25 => 1.68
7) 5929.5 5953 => 1.92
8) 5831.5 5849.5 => -0.14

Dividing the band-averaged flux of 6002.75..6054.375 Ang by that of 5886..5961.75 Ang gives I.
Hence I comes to 1.24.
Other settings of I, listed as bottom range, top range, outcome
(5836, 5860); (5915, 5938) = 0.93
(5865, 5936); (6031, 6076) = 1.34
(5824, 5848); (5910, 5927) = 0.89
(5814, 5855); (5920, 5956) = 0.94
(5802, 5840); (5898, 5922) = 0.78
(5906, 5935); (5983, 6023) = 1.11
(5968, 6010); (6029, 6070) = 1.07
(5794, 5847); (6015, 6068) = 1.04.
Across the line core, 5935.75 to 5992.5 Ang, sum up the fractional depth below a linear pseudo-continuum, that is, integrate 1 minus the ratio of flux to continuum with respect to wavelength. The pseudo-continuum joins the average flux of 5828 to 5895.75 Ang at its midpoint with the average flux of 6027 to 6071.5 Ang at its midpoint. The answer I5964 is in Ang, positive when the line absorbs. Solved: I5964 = 1.0 Ang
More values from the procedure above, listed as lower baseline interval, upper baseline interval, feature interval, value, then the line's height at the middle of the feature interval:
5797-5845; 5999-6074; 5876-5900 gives 8.62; 79.7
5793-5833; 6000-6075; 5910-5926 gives 1.87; 79.9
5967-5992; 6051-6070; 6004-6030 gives 0.54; 80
